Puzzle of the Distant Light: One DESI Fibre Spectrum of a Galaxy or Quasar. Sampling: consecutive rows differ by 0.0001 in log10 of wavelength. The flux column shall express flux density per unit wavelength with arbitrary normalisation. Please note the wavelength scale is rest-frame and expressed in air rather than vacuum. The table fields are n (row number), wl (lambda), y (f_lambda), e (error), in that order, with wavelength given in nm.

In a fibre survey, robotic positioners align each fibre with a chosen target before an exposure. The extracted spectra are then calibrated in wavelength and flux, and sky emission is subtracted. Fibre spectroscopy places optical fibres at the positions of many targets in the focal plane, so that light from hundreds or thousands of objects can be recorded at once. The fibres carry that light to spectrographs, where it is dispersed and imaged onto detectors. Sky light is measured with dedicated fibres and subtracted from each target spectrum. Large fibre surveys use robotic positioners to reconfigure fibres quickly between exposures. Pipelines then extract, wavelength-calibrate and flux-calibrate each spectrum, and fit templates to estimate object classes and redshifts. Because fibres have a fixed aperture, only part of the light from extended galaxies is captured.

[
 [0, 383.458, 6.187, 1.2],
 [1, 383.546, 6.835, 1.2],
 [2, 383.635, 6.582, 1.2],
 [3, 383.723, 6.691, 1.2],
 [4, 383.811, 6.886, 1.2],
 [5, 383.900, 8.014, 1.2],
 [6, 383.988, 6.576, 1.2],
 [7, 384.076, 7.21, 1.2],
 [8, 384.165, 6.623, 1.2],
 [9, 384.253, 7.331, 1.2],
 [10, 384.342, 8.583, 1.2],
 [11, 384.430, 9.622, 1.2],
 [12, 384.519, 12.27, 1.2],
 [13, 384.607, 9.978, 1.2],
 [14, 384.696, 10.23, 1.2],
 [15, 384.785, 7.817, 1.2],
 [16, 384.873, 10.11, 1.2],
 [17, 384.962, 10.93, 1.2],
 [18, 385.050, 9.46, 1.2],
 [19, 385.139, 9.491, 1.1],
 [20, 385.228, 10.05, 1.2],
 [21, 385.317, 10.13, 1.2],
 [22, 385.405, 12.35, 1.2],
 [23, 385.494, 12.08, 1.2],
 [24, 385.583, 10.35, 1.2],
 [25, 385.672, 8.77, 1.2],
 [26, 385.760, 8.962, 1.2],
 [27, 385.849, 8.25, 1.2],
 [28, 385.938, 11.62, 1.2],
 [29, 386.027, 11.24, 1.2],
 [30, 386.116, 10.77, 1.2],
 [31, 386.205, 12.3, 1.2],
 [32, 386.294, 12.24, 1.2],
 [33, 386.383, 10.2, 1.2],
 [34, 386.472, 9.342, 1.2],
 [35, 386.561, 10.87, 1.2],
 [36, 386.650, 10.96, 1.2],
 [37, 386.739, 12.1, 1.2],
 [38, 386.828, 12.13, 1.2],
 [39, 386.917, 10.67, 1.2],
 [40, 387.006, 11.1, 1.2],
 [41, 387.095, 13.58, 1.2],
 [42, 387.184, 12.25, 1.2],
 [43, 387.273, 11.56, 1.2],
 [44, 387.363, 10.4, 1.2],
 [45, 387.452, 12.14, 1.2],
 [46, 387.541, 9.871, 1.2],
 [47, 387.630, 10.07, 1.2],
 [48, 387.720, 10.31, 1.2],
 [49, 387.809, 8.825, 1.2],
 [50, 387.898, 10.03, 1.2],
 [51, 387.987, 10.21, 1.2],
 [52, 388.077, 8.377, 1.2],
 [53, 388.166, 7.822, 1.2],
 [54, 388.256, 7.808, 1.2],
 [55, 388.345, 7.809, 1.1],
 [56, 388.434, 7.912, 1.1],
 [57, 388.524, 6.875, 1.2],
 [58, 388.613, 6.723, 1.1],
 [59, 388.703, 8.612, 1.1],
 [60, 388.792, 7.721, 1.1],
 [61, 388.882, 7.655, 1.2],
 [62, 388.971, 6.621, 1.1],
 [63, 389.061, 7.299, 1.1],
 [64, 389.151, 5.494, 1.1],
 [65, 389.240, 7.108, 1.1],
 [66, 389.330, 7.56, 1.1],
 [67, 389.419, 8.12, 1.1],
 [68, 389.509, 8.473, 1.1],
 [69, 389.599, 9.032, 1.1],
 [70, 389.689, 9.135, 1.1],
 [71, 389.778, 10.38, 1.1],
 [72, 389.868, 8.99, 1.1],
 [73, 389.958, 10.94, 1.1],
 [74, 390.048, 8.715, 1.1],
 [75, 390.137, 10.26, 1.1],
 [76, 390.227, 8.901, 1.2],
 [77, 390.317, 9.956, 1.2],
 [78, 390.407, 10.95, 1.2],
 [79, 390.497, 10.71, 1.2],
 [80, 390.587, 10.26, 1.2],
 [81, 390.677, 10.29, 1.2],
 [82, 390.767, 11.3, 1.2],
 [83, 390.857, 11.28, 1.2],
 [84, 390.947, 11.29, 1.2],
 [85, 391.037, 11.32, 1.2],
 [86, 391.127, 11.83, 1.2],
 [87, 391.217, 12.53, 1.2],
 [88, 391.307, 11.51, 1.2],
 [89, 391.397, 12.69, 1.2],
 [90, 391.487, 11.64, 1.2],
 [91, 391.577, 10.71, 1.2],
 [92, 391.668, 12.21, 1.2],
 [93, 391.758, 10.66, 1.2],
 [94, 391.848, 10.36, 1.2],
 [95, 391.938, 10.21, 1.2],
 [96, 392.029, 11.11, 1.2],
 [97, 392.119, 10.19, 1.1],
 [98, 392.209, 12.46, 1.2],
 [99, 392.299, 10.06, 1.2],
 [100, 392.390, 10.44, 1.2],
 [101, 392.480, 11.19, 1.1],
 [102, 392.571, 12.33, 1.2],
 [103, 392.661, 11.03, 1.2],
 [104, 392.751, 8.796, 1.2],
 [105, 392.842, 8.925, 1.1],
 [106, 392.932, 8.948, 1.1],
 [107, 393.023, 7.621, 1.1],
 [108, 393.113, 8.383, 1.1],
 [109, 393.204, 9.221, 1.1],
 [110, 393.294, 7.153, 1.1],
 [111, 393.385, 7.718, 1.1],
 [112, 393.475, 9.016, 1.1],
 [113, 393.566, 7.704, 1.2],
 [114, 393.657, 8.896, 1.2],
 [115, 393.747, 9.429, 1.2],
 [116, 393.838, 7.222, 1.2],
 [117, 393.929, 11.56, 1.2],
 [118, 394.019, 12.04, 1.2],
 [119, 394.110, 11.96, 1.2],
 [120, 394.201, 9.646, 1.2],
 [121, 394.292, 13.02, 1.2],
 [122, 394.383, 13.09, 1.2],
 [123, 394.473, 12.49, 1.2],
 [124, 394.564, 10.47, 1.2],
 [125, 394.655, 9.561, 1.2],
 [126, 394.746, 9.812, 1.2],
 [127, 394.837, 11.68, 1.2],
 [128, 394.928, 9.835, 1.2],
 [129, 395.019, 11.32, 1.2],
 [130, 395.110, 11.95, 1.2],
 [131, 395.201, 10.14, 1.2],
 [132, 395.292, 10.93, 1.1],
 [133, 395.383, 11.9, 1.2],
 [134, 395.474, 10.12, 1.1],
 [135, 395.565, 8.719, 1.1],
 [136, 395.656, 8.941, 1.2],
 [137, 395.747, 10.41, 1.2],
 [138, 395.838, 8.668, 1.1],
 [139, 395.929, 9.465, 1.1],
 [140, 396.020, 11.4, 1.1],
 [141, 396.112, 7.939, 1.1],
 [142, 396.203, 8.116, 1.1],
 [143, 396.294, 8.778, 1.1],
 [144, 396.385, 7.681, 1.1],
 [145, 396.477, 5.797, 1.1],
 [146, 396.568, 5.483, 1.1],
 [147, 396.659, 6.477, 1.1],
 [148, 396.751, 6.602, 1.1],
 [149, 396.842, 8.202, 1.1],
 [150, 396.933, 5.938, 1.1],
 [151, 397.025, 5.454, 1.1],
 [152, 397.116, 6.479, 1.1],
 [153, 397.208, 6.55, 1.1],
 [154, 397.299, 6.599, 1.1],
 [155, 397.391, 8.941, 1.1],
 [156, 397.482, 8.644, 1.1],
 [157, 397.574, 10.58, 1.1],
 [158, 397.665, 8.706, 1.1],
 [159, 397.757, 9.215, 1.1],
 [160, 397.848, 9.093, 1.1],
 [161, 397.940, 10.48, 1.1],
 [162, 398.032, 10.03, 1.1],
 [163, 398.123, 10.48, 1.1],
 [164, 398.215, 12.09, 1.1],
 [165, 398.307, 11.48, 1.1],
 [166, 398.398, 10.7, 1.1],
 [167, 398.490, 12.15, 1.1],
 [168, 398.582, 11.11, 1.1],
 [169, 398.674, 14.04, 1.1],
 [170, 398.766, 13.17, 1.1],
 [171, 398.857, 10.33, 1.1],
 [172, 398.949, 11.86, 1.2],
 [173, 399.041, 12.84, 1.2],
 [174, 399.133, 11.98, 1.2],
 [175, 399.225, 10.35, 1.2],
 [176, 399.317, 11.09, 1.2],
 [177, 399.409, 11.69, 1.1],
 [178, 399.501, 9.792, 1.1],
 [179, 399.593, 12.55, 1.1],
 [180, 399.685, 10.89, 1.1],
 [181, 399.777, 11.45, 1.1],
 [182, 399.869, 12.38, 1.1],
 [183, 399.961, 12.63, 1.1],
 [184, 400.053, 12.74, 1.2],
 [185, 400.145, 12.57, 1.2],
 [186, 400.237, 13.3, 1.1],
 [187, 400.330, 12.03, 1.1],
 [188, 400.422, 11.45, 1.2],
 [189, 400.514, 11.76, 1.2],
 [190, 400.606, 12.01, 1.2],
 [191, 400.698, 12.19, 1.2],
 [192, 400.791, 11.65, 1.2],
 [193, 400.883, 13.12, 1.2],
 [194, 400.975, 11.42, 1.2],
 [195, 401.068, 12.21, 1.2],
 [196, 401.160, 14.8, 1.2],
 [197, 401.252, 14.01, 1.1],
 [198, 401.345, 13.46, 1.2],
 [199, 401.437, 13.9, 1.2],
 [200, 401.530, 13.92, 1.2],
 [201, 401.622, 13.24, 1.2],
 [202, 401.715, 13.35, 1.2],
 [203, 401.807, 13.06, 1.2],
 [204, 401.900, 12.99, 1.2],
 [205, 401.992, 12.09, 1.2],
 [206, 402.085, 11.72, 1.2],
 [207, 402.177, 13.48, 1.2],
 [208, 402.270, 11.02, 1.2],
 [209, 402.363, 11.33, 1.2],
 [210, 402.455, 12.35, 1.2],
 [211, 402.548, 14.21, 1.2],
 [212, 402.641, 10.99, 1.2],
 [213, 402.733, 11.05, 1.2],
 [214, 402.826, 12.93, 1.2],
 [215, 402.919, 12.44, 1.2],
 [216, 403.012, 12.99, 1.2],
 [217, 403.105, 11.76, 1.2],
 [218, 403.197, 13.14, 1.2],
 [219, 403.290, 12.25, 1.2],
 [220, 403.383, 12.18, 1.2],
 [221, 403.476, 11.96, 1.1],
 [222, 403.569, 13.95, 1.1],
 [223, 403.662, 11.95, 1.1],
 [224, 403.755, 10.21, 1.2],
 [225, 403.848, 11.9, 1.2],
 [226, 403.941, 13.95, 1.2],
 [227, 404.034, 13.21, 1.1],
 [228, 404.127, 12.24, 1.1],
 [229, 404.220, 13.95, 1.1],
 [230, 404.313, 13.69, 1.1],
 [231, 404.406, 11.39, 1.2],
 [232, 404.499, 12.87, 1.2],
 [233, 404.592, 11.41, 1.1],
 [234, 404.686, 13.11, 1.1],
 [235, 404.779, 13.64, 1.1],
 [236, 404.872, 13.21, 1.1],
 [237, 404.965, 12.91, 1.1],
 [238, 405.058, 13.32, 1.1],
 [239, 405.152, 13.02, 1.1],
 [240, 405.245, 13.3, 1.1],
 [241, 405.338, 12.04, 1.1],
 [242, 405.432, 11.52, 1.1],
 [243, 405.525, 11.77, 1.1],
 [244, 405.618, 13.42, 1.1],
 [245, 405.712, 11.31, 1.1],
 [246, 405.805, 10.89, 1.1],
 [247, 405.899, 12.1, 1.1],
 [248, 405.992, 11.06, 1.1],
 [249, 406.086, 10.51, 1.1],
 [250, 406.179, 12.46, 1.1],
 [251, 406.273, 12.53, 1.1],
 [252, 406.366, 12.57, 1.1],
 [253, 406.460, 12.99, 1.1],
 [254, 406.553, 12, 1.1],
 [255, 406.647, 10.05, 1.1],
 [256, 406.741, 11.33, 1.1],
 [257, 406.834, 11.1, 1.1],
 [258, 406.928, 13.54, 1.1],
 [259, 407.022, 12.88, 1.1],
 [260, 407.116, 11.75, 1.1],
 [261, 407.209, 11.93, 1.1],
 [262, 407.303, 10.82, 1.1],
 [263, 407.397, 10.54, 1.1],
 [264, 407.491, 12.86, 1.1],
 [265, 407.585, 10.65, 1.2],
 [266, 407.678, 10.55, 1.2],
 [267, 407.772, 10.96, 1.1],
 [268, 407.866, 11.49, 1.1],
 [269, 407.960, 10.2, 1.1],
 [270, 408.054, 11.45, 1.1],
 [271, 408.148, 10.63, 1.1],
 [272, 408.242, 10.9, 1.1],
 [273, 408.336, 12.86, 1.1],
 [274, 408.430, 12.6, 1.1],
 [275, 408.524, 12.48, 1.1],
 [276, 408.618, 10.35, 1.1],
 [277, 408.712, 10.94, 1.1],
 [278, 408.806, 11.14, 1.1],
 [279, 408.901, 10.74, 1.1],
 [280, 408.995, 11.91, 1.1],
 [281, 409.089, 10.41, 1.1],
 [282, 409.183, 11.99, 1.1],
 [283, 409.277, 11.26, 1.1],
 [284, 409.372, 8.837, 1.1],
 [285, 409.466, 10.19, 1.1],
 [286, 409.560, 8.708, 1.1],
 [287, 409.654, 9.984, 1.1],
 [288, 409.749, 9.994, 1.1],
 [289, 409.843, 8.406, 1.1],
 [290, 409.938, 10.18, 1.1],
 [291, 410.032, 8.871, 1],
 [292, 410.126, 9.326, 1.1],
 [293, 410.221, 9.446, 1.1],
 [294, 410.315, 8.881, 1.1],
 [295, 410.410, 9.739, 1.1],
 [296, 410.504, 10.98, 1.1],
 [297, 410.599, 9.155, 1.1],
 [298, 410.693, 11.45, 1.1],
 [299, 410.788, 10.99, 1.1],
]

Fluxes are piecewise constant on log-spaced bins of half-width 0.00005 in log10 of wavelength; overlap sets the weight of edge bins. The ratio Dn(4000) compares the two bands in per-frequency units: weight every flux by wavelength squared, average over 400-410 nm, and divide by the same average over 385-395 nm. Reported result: 1.3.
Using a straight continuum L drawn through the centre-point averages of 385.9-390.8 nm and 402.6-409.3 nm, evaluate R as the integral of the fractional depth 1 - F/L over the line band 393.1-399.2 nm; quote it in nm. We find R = 0.58 nm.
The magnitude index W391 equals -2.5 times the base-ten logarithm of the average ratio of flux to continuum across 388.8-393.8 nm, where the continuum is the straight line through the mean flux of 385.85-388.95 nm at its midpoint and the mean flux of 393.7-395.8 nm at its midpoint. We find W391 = 0.068 mag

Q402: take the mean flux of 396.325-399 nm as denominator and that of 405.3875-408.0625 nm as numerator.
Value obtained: 1.27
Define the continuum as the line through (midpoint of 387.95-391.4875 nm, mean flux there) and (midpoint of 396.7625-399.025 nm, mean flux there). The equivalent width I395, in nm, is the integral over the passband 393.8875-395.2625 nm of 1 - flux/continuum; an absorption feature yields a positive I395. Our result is -0.248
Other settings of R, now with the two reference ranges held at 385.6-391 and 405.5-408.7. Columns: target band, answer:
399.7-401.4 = -0.238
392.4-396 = 0.088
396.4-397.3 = 0.356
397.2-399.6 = 0.020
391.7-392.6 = -0.072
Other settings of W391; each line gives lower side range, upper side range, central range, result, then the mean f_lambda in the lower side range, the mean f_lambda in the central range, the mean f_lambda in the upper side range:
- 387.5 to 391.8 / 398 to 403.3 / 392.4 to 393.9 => 0.146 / 9.48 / 9.04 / 12.2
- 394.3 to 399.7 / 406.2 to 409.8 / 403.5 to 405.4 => -0.178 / 9.87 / 12.7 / 11.3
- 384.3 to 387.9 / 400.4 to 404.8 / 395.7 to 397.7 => 0.448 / 10.6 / 7.86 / 12.6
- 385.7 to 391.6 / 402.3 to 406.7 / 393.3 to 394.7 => 0.059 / 9.91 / 10.2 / 12.3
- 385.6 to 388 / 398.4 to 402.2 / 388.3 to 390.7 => 0.277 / 10.8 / 8.6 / 12.3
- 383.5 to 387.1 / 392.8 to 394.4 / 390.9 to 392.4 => -0.181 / 9.75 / 11.3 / 9.47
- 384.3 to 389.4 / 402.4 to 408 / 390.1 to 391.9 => -0.076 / 9.74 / 11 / 12.2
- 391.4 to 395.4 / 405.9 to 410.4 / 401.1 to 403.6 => -0.186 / 10.4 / 12.8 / 11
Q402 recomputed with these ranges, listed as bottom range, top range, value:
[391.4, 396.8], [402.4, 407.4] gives 1.25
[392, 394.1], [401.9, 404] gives 1.27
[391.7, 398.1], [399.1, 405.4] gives 1.32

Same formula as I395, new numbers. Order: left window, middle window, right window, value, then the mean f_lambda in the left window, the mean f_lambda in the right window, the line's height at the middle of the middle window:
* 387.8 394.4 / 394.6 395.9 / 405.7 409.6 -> -0.03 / 9.65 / 11.3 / 10.1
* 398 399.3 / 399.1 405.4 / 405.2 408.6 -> -0.43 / 11.6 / 11.7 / 11.7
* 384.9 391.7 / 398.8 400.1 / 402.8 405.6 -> 0.02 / 10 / 12.6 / 11.8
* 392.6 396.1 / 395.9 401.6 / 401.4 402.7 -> 0.50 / 9.97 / 12.7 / 11.5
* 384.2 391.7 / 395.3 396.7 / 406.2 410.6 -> 0.22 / 9.95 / 10.9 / 10.3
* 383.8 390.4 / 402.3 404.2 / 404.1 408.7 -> -0.13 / 9.5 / 12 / 11.6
